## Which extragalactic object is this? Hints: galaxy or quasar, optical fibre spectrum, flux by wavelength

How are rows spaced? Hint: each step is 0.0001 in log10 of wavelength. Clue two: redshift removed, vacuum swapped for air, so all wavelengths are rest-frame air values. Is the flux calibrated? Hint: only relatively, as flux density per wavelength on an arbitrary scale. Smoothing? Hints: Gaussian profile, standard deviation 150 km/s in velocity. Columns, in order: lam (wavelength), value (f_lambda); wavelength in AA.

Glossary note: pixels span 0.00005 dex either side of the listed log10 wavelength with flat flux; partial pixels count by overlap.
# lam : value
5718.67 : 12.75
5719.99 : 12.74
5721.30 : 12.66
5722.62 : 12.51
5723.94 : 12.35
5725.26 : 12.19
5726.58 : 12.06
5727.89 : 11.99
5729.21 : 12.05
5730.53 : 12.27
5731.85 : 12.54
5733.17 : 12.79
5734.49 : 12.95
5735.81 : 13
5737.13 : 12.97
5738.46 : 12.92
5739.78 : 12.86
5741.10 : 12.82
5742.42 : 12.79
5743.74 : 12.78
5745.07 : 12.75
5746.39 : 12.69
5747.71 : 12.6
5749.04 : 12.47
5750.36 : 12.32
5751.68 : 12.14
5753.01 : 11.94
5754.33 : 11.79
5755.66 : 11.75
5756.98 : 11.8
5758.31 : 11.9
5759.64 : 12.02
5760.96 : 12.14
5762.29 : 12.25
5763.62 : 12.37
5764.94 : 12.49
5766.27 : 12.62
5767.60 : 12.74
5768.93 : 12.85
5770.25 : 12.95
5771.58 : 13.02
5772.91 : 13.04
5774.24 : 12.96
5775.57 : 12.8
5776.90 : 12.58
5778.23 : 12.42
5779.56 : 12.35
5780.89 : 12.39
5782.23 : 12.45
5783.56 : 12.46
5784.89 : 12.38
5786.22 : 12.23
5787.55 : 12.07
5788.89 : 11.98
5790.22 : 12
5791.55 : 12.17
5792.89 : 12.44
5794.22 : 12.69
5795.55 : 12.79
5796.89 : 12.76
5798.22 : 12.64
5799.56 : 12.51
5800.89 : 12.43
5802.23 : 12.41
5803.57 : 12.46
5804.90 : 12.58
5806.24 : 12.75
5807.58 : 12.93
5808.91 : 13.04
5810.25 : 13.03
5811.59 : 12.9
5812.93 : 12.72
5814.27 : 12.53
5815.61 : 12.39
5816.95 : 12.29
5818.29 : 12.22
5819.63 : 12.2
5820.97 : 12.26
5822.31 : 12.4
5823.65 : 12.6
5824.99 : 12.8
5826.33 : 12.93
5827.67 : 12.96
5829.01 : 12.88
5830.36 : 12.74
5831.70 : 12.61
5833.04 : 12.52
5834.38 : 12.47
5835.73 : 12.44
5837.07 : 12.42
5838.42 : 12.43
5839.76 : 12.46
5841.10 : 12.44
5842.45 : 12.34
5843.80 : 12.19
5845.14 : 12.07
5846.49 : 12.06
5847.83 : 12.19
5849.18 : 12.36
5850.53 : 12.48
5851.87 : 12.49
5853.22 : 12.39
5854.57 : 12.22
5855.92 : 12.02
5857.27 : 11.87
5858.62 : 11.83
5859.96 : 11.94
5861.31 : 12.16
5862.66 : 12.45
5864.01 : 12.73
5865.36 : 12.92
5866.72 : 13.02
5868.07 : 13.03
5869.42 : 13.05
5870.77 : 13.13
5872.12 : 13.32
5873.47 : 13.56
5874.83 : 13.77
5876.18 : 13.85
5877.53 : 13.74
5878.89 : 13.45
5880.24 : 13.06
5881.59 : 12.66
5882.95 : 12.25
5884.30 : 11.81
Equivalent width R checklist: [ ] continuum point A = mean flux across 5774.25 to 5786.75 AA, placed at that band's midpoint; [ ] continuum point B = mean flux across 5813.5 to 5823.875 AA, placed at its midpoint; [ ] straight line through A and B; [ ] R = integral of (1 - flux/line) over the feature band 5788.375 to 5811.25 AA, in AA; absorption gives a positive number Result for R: -0.3 AA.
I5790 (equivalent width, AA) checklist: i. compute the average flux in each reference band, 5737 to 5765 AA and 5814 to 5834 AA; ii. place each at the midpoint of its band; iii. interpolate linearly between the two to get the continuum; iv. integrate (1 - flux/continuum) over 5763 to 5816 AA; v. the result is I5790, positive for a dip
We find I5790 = -0.5 AA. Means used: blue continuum 12.4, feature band 12.6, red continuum 12.6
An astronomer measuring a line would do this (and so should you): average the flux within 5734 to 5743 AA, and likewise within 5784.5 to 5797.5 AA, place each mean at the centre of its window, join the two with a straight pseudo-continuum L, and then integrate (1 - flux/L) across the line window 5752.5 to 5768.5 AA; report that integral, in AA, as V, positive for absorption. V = 0.6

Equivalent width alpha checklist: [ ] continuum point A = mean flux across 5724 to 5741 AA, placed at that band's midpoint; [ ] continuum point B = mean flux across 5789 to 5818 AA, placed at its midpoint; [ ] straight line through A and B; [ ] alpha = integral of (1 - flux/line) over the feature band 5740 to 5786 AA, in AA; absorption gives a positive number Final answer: 0.3 AA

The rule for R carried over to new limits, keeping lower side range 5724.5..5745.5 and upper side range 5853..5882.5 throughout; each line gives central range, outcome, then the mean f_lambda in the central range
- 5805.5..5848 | 0.7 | 12.5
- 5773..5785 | 0.1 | 12.6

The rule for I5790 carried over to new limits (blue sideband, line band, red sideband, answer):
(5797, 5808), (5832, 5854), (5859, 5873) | 0.59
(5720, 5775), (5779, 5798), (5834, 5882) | 0.26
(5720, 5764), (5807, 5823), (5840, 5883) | -0.01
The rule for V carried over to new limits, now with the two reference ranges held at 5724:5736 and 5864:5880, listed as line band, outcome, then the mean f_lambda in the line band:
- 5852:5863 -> 0.92 AA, 12.1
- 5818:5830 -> 0.37 AA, 12.6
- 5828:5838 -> 0.36 AA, 12.6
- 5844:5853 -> 0.61 AA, 12.3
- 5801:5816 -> 0.24 AA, 12.7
